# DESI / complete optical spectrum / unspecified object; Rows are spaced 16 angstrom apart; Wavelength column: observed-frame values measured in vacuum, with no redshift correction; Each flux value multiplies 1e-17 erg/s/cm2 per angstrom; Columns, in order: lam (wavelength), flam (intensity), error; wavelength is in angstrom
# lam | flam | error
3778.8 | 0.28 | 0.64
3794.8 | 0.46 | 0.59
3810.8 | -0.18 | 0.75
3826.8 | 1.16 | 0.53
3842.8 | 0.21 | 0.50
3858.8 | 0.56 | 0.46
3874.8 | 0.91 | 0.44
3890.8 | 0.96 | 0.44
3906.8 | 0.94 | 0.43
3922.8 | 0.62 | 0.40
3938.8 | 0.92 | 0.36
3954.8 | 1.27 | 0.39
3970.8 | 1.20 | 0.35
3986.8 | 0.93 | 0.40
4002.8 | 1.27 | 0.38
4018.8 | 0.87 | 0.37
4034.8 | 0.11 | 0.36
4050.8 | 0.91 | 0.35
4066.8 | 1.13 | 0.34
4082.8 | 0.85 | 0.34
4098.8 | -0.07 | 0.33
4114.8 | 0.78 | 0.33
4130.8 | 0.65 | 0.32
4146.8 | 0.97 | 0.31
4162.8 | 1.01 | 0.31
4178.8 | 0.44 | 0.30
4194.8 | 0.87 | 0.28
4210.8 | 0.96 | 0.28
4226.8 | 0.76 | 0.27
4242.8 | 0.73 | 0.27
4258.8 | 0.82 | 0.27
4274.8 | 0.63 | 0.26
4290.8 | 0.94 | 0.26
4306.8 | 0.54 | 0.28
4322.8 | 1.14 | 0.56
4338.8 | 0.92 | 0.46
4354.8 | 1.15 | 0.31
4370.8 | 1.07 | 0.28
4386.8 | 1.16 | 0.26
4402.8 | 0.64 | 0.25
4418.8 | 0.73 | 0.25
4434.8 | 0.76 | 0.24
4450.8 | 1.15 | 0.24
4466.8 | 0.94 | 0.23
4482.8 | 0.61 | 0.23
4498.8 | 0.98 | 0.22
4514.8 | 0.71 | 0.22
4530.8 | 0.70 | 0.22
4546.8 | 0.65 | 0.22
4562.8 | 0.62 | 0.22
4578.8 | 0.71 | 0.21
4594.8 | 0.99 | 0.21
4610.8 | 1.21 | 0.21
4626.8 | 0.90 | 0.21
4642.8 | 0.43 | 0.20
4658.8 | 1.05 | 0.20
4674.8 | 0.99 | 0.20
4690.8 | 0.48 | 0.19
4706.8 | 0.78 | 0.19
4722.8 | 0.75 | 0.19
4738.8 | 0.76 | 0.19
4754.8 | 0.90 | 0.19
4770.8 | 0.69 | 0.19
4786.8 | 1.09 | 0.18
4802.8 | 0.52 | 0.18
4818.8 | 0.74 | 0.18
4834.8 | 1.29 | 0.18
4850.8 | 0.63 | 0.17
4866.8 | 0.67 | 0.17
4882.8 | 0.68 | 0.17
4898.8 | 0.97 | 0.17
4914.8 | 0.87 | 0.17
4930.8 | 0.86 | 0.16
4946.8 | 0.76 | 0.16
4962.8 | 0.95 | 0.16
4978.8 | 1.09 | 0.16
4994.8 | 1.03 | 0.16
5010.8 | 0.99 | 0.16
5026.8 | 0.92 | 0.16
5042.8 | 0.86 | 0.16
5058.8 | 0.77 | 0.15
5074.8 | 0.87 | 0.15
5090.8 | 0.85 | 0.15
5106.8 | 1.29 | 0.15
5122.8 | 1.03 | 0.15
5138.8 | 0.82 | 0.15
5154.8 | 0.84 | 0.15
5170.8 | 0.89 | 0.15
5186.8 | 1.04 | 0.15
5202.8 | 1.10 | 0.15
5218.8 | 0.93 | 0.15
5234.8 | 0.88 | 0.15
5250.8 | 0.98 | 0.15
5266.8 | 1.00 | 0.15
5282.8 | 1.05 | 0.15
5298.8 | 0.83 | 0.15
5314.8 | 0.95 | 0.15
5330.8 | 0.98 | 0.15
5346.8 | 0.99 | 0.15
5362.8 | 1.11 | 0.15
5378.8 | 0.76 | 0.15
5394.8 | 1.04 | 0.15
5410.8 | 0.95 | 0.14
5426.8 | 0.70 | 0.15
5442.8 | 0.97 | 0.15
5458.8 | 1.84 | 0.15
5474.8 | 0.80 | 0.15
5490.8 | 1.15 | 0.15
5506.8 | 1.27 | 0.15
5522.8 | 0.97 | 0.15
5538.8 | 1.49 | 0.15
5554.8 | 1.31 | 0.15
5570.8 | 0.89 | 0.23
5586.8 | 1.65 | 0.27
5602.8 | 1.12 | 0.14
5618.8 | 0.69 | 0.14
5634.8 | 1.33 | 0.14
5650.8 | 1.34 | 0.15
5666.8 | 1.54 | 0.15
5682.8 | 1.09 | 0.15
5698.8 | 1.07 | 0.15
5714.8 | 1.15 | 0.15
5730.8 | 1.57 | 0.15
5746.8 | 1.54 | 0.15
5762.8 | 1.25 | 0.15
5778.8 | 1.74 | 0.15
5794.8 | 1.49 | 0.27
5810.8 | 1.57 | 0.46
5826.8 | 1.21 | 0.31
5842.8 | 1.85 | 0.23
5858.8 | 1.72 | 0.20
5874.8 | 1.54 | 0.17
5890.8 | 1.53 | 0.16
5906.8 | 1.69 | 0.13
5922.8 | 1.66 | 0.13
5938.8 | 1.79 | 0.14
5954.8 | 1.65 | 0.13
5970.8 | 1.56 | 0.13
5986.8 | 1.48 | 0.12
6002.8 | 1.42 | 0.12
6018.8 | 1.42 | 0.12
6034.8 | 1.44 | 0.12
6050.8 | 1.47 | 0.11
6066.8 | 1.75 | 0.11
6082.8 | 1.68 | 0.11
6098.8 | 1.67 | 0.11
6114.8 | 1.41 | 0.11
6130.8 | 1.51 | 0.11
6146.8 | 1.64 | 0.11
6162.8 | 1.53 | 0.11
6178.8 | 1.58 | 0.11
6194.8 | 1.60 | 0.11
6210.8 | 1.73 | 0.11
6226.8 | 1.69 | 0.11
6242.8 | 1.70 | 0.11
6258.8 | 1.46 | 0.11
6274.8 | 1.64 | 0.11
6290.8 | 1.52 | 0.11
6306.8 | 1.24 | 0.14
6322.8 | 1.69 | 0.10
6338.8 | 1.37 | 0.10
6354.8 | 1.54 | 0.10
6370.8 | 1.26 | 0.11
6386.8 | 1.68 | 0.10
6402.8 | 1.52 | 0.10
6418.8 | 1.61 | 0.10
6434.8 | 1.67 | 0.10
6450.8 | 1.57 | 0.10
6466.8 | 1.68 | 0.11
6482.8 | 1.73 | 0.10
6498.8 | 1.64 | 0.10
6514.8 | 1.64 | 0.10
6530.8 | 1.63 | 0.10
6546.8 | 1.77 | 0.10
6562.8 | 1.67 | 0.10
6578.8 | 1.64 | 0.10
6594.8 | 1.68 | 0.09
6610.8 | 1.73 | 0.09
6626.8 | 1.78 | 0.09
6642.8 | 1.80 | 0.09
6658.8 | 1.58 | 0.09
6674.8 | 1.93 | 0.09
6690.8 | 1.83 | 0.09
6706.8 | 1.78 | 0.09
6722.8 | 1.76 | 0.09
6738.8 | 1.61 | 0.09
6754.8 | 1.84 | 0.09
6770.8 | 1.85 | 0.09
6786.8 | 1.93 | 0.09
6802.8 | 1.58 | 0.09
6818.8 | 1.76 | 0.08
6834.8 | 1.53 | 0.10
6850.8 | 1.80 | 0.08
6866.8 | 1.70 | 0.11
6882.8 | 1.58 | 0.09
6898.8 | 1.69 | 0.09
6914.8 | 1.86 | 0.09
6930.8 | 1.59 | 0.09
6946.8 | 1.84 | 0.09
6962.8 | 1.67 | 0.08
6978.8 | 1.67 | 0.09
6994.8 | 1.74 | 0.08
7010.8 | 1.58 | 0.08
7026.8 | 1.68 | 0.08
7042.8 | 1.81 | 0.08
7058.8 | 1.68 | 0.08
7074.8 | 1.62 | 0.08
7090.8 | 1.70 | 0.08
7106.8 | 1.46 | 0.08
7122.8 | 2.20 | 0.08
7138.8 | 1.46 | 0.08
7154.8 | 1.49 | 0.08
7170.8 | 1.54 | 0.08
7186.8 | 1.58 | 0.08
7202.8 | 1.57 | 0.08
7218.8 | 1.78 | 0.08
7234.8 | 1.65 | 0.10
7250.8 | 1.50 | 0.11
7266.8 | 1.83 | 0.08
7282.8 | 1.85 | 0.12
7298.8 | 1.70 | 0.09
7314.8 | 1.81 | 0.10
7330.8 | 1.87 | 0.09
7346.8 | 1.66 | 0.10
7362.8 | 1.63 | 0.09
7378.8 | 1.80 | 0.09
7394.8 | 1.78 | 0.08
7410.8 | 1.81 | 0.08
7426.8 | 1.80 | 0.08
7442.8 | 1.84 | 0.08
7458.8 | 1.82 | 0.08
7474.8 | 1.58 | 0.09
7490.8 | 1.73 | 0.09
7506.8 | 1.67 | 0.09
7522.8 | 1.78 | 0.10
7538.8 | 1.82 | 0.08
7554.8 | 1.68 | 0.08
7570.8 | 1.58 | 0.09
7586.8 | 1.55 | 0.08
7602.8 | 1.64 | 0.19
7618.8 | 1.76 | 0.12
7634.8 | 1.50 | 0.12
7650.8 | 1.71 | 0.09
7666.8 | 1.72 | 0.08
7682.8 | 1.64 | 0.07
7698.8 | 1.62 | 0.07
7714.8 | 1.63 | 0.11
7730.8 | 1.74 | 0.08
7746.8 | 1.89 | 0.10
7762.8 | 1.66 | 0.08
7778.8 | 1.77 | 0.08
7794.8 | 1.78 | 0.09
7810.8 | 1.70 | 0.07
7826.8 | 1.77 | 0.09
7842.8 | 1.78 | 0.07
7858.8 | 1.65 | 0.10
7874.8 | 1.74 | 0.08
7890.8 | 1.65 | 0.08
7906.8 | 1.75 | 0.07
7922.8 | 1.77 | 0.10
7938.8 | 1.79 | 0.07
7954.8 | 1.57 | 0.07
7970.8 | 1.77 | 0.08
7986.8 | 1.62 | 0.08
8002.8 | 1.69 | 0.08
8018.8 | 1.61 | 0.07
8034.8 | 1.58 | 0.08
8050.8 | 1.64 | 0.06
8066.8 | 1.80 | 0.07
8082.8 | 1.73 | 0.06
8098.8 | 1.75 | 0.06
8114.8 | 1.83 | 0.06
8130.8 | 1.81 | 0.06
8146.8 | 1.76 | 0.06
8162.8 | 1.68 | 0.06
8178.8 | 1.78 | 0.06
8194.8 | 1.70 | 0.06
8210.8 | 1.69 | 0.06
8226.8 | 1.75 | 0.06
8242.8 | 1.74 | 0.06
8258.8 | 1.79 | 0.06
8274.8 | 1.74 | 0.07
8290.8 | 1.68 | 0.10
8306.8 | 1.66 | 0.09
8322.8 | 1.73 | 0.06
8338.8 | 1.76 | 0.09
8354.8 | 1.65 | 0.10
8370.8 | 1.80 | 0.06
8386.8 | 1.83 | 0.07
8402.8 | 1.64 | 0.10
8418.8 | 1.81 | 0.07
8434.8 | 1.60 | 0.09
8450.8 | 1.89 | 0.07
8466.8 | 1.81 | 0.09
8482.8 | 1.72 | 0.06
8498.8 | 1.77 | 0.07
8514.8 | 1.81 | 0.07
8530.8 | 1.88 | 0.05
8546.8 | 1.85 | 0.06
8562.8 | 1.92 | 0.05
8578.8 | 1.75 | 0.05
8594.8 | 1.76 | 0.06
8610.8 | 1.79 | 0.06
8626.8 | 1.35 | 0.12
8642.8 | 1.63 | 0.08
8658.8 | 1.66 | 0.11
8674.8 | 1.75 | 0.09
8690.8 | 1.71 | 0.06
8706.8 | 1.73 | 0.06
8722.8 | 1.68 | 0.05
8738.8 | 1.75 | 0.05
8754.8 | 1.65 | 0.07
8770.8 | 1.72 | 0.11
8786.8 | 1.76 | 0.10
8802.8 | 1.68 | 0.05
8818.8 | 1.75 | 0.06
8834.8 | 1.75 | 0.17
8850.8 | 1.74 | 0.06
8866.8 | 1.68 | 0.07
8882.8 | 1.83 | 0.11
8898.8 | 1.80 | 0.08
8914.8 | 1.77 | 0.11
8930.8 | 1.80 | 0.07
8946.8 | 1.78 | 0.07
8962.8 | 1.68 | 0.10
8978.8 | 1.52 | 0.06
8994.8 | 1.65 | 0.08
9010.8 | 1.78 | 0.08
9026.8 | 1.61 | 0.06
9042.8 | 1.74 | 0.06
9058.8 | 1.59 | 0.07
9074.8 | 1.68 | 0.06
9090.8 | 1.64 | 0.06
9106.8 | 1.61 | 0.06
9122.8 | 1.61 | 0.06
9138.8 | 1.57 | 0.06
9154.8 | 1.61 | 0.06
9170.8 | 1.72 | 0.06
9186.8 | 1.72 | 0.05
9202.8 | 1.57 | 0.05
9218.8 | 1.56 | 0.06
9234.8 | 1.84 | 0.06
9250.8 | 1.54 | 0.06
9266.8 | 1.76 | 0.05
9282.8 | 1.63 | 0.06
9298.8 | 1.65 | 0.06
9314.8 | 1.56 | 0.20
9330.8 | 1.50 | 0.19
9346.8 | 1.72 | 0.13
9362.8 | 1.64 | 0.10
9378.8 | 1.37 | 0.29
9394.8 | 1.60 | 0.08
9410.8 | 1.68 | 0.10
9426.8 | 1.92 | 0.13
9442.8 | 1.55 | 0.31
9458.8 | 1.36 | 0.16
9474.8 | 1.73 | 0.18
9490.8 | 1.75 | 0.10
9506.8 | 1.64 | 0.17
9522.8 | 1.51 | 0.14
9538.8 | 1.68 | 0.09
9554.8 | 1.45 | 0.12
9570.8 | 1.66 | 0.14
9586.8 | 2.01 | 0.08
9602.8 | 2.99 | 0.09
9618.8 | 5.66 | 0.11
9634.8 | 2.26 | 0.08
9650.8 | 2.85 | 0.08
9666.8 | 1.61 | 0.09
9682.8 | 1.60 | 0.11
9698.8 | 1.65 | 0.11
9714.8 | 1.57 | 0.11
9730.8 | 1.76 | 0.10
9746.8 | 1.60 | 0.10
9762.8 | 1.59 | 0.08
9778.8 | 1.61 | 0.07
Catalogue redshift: 0.46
